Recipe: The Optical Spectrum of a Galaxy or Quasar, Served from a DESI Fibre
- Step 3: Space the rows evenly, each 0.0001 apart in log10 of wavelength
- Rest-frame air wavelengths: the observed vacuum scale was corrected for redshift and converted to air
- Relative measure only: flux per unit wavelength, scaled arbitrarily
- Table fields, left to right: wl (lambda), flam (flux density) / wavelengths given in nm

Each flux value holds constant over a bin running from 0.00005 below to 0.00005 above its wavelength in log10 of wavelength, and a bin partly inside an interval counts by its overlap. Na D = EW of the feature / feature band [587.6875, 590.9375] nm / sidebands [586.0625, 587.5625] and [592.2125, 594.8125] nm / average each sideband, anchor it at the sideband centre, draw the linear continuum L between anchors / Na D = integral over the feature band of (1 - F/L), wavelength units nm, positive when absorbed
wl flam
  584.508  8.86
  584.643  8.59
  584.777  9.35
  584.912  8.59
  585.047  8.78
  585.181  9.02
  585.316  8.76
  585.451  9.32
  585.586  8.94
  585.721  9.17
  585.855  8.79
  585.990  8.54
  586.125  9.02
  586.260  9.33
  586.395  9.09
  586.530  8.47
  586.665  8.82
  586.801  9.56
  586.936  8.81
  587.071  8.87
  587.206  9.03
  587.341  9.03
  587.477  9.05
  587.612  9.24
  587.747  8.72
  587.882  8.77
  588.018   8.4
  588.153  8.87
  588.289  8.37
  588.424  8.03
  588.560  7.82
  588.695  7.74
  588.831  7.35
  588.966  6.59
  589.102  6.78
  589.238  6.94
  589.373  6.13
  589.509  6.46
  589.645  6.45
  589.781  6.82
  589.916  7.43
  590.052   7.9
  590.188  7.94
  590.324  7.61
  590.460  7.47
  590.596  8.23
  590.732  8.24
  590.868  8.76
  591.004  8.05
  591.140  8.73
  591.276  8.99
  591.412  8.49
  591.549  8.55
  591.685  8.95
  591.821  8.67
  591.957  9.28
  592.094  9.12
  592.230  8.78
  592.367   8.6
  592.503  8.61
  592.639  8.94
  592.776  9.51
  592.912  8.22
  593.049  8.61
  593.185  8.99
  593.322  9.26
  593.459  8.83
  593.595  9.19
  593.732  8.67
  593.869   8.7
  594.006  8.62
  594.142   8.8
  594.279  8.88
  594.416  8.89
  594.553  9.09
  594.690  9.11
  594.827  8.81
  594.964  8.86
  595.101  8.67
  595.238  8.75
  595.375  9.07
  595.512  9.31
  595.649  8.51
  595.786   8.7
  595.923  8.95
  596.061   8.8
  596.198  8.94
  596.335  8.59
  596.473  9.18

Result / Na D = 0.47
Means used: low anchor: 9.01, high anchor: 8.86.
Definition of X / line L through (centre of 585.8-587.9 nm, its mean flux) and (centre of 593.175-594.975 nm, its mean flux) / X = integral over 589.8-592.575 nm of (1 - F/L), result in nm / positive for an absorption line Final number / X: 0.16 nm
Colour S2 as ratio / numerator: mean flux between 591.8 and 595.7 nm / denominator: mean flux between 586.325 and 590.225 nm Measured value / 1.10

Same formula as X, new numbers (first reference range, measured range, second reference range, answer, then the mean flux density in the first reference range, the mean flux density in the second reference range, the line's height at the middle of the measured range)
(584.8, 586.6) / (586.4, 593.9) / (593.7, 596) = 0.46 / 8.92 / 8.85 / 8.89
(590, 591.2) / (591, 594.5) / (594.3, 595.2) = -0.13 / 8.1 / 8.89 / 8.51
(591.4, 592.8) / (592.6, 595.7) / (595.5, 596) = -0.02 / 8.85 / 8.81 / 8.83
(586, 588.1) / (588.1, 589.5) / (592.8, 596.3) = 0.24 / 8.93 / 8.86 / 8.92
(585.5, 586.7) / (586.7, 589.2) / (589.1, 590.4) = -0.12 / 8.92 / 7.06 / 7.98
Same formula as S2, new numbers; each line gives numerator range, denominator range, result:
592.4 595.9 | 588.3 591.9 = 1.14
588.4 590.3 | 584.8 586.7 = 0.80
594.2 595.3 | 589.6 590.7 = 1.18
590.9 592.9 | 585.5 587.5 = 0.98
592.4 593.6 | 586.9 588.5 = 1.01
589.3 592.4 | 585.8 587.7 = 0.90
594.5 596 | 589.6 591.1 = 1.15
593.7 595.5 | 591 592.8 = 1.01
